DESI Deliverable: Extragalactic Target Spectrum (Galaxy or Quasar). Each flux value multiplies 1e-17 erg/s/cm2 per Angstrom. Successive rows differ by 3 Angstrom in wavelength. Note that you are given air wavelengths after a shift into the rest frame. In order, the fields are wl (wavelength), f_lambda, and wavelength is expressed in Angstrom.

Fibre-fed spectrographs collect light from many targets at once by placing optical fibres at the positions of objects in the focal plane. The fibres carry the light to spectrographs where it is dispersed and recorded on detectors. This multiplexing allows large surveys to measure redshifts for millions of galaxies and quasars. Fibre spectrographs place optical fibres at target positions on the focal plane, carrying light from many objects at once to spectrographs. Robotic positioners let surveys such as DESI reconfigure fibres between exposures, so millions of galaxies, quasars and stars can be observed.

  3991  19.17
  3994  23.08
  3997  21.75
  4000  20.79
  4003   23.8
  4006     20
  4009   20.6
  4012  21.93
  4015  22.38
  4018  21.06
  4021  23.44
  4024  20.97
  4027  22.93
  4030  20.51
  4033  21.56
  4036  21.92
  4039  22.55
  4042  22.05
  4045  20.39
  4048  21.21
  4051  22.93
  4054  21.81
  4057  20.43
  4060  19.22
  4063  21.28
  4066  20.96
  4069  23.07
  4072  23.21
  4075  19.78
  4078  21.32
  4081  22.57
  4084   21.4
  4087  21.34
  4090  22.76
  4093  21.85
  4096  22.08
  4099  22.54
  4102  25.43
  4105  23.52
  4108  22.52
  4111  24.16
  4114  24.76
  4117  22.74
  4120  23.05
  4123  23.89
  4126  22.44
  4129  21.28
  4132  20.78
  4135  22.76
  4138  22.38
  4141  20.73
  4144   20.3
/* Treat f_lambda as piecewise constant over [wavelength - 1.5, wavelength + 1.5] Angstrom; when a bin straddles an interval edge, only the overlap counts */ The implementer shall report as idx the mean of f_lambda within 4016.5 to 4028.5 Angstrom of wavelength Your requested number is 22.1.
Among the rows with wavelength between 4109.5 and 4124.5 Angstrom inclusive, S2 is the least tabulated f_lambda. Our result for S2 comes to 22.74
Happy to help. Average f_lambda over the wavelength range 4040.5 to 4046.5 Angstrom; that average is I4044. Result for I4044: 21.2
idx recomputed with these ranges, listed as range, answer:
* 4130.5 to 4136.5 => 21.8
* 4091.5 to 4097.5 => 22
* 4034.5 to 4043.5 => 22.2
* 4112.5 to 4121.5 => 23.5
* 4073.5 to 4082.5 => 21.2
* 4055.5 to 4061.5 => 19.8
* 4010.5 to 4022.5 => 22.2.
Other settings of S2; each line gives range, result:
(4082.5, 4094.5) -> 21.34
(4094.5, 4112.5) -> 22.08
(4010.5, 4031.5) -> 20.51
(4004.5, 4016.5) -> 20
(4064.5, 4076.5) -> 19.78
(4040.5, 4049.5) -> 20.39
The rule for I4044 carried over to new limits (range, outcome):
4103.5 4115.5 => 23.7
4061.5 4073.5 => 22.1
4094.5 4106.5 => 23.4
